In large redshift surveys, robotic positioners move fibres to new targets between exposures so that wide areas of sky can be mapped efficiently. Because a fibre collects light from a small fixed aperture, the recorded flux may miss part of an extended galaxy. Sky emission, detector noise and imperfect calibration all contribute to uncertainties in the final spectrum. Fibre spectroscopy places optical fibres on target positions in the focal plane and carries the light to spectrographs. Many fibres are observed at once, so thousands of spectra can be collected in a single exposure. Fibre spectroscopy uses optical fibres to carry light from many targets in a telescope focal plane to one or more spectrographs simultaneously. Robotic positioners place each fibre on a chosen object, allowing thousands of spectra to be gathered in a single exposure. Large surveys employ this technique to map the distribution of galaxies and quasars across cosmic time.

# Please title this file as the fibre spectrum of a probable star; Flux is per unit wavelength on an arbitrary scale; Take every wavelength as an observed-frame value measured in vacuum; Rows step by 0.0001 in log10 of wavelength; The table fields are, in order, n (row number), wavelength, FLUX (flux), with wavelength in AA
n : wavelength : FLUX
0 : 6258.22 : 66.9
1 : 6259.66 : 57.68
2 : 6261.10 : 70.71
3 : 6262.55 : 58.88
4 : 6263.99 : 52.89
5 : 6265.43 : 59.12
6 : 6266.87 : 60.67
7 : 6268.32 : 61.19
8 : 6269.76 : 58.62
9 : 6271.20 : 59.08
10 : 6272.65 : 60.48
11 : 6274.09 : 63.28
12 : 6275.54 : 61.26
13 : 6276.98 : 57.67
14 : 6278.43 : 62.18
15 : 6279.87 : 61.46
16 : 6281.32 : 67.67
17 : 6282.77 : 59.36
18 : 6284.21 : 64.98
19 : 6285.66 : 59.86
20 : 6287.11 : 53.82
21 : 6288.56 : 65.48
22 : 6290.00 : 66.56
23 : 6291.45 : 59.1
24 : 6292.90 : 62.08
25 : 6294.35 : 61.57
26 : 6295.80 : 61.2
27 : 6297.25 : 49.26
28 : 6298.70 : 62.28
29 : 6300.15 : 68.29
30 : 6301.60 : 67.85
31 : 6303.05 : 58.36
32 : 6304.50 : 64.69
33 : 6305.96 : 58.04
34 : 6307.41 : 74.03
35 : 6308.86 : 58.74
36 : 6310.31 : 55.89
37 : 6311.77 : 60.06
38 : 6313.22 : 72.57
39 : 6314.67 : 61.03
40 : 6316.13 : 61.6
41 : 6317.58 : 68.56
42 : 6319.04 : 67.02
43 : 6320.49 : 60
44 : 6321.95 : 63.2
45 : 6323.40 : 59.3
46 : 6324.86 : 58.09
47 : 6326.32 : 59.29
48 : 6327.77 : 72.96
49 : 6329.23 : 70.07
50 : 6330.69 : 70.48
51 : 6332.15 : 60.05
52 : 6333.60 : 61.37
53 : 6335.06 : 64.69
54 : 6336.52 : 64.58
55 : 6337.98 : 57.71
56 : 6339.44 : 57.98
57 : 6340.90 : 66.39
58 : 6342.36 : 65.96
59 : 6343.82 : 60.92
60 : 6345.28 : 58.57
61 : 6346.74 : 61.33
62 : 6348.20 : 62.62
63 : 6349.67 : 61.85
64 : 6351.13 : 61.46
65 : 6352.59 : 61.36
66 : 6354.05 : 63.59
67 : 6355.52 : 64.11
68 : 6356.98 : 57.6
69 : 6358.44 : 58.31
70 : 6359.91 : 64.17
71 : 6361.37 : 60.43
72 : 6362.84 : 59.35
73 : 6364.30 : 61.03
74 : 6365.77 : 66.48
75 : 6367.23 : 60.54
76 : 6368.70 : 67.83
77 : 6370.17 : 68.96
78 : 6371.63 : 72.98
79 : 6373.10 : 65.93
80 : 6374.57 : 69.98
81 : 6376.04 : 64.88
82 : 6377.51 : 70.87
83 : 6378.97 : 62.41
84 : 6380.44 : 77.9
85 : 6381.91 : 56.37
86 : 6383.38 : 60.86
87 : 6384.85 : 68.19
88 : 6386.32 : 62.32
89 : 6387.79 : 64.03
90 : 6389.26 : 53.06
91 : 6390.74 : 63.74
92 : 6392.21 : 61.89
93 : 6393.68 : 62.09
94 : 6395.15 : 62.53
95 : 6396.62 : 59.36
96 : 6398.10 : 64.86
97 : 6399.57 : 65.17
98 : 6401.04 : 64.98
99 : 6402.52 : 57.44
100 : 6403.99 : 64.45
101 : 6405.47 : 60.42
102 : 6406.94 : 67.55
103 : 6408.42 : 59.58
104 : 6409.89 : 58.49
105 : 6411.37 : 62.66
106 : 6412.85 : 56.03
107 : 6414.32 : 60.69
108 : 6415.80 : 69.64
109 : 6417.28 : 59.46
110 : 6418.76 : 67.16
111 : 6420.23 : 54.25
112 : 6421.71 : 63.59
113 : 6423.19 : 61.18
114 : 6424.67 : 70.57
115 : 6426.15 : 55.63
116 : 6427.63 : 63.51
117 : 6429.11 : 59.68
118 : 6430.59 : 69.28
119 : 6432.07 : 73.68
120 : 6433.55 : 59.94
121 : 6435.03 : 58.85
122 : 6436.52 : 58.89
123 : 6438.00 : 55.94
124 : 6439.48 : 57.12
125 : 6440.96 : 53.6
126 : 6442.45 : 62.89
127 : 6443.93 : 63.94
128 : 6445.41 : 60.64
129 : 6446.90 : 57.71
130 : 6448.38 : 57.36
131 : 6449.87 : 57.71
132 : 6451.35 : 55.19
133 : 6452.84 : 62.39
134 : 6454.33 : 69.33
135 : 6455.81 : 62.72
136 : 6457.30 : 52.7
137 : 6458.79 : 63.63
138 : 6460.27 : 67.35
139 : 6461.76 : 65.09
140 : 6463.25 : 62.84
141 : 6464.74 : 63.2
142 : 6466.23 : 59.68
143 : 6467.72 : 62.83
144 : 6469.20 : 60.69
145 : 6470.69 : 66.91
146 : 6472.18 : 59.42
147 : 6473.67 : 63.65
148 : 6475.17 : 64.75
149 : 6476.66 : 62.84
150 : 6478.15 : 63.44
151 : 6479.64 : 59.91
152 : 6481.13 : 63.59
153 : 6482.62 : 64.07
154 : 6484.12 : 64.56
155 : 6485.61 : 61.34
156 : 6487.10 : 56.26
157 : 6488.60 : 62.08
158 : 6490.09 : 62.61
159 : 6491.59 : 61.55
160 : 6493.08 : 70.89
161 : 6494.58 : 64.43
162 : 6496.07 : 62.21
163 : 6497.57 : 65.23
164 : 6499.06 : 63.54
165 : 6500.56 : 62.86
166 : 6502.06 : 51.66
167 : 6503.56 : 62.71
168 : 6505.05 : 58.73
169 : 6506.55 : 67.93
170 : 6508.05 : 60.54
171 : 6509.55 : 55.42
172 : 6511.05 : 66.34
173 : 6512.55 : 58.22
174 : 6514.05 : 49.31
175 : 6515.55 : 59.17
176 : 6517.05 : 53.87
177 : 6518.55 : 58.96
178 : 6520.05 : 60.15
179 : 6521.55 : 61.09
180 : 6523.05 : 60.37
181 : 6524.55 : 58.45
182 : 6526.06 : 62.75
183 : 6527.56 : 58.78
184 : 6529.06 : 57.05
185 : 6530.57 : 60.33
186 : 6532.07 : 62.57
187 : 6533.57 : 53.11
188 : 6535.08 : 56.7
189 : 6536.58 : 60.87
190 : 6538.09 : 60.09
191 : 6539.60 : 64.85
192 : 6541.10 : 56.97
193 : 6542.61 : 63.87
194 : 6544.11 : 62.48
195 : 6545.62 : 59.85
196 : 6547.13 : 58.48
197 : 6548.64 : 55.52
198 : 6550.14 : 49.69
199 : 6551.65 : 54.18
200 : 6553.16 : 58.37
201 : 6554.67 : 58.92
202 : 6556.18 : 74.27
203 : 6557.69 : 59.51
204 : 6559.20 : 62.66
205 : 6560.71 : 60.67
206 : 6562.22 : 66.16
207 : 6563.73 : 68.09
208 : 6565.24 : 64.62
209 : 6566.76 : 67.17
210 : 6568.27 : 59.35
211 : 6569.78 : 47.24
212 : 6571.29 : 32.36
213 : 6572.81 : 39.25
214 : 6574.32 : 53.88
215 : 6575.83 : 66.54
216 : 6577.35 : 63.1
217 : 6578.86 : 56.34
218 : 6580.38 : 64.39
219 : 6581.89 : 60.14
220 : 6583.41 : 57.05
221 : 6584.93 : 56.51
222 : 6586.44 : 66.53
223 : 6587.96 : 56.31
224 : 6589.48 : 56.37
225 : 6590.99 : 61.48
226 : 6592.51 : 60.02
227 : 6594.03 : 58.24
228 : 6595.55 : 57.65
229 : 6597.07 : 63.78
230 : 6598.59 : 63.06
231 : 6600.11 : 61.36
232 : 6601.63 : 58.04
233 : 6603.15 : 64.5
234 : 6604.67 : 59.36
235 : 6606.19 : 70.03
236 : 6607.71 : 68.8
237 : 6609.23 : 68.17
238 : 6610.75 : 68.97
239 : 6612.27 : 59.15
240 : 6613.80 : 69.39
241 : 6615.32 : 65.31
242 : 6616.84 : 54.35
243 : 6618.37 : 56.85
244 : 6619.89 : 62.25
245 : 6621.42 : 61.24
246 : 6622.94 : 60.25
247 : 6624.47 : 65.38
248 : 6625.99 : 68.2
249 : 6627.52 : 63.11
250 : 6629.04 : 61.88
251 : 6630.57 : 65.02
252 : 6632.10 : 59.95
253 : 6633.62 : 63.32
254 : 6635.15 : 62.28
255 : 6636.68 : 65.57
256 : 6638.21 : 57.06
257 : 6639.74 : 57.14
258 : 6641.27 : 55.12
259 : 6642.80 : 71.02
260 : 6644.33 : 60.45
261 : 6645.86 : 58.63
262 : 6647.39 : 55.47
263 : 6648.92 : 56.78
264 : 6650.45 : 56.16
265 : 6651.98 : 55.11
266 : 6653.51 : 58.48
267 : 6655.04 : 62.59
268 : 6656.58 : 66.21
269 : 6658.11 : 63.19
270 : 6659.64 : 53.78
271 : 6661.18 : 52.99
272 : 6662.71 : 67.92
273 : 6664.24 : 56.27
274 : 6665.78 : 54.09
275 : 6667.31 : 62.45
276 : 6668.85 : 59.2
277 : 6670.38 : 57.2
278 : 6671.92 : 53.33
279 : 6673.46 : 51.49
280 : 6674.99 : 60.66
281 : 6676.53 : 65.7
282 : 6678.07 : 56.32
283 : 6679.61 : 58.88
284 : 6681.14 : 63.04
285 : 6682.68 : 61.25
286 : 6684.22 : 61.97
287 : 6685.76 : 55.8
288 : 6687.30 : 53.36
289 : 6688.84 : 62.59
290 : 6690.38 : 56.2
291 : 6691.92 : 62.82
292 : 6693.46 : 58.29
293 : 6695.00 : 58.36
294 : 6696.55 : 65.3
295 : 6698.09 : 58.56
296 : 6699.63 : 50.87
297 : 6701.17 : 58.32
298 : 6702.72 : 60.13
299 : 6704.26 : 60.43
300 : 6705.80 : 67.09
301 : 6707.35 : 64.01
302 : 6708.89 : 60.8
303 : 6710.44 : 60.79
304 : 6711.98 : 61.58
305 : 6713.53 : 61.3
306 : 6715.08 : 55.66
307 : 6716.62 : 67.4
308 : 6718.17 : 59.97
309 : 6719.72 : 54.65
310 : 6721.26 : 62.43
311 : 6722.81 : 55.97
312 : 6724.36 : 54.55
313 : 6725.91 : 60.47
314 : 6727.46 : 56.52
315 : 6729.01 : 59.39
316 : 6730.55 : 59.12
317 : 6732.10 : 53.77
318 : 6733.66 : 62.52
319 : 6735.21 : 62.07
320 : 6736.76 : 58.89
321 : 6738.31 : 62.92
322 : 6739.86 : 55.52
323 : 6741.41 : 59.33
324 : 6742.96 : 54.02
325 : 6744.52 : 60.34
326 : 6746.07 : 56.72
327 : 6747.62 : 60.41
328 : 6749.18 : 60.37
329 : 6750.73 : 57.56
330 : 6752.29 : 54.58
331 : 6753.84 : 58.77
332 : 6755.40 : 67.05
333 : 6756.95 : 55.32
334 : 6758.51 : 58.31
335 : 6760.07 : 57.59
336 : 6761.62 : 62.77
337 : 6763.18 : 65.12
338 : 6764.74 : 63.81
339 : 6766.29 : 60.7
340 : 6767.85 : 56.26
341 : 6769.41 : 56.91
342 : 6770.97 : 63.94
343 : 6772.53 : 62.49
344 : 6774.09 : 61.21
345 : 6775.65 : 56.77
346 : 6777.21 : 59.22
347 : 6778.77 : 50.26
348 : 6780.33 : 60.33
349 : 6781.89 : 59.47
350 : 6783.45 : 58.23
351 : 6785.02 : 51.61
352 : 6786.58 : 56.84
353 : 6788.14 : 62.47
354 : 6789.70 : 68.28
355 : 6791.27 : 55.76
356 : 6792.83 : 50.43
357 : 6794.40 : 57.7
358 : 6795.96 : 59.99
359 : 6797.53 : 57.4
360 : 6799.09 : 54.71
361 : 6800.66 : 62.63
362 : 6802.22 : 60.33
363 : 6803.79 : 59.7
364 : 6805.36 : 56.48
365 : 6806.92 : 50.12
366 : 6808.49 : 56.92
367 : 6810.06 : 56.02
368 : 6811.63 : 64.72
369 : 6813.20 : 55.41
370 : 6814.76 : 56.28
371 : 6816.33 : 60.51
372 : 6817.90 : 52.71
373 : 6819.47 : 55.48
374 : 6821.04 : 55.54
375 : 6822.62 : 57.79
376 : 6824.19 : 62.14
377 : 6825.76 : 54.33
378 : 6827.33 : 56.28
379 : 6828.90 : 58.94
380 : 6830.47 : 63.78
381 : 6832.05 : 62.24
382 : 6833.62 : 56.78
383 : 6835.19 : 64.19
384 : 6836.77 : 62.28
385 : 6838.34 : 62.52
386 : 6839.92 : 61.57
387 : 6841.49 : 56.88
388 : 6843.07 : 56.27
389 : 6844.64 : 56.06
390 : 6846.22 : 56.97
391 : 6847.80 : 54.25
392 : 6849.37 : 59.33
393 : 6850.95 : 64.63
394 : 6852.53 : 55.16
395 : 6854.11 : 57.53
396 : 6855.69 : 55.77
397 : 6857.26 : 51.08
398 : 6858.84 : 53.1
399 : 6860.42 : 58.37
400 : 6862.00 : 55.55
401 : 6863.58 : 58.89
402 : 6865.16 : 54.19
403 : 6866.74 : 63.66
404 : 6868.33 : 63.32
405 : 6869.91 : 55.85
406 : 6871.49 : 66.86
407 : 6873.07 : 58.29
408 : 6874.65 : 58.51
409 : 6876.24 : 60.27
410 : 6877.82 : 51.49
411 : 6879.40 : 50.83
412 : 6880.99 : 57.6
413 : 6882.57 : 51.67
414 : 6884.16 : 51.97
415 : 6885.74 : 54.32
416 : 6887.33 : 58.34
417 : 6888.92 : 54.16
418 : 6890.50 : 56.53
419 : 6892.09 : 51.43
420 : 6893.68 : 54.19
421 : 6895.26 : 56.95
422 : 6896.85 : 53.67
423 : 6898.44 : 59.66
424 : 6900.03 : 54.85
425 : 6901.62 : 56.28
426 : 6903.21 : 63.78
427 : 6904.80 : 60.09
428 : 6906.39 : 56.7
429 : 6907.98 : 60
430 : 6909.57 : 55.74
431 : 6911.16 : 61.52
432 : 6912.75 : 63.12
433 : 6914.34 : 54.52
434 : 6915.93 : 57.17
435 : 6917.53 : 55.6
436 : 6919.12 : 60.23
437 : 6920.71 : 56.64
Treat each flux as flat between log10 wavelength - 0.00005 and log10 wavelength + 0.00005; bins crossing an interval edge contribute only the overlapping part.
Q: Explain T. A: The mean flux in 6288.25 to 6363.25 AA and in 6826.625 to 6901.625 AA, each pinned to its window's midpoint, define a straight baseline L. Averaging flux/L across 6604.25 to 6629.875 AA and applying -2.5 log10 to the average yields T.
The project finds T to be -0.071 mag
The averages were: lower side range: 62.5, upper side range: 57.4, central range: 63.8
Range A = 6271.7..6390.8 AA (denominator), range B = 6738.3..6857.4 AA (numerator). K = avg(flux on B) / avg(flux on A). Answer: 0.93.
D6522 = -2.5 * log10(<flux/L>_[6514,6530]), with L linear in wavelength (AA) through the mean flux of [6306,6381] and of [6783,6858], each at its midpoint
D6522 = 0.05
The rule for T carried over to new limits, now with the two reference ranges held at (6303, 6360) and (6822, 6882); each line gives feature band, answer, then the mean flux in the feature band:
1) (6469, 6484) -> -0.03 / 63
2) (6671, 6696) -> 0.02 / 58.8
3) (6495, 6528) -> 0.02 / 60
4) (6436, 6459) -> 0.04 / 59.4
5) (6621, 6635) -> -0.05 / 63.2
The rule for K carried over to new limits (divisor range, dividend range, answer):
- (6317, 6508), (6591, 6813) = 0.96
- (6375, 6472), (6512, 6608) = 0.95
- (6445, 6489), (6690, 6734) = 0.96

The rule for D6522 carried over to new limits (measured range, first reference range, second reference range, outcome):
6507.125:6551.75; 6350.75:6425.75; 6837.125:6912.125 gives 0.05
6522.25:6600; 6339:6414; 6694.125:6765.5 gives 0.04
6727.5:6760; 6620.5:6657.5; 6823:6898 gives 0.01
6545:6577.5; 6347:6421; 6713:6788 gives 0.05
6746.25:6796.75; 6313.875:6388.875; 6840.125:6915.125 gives -0.01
